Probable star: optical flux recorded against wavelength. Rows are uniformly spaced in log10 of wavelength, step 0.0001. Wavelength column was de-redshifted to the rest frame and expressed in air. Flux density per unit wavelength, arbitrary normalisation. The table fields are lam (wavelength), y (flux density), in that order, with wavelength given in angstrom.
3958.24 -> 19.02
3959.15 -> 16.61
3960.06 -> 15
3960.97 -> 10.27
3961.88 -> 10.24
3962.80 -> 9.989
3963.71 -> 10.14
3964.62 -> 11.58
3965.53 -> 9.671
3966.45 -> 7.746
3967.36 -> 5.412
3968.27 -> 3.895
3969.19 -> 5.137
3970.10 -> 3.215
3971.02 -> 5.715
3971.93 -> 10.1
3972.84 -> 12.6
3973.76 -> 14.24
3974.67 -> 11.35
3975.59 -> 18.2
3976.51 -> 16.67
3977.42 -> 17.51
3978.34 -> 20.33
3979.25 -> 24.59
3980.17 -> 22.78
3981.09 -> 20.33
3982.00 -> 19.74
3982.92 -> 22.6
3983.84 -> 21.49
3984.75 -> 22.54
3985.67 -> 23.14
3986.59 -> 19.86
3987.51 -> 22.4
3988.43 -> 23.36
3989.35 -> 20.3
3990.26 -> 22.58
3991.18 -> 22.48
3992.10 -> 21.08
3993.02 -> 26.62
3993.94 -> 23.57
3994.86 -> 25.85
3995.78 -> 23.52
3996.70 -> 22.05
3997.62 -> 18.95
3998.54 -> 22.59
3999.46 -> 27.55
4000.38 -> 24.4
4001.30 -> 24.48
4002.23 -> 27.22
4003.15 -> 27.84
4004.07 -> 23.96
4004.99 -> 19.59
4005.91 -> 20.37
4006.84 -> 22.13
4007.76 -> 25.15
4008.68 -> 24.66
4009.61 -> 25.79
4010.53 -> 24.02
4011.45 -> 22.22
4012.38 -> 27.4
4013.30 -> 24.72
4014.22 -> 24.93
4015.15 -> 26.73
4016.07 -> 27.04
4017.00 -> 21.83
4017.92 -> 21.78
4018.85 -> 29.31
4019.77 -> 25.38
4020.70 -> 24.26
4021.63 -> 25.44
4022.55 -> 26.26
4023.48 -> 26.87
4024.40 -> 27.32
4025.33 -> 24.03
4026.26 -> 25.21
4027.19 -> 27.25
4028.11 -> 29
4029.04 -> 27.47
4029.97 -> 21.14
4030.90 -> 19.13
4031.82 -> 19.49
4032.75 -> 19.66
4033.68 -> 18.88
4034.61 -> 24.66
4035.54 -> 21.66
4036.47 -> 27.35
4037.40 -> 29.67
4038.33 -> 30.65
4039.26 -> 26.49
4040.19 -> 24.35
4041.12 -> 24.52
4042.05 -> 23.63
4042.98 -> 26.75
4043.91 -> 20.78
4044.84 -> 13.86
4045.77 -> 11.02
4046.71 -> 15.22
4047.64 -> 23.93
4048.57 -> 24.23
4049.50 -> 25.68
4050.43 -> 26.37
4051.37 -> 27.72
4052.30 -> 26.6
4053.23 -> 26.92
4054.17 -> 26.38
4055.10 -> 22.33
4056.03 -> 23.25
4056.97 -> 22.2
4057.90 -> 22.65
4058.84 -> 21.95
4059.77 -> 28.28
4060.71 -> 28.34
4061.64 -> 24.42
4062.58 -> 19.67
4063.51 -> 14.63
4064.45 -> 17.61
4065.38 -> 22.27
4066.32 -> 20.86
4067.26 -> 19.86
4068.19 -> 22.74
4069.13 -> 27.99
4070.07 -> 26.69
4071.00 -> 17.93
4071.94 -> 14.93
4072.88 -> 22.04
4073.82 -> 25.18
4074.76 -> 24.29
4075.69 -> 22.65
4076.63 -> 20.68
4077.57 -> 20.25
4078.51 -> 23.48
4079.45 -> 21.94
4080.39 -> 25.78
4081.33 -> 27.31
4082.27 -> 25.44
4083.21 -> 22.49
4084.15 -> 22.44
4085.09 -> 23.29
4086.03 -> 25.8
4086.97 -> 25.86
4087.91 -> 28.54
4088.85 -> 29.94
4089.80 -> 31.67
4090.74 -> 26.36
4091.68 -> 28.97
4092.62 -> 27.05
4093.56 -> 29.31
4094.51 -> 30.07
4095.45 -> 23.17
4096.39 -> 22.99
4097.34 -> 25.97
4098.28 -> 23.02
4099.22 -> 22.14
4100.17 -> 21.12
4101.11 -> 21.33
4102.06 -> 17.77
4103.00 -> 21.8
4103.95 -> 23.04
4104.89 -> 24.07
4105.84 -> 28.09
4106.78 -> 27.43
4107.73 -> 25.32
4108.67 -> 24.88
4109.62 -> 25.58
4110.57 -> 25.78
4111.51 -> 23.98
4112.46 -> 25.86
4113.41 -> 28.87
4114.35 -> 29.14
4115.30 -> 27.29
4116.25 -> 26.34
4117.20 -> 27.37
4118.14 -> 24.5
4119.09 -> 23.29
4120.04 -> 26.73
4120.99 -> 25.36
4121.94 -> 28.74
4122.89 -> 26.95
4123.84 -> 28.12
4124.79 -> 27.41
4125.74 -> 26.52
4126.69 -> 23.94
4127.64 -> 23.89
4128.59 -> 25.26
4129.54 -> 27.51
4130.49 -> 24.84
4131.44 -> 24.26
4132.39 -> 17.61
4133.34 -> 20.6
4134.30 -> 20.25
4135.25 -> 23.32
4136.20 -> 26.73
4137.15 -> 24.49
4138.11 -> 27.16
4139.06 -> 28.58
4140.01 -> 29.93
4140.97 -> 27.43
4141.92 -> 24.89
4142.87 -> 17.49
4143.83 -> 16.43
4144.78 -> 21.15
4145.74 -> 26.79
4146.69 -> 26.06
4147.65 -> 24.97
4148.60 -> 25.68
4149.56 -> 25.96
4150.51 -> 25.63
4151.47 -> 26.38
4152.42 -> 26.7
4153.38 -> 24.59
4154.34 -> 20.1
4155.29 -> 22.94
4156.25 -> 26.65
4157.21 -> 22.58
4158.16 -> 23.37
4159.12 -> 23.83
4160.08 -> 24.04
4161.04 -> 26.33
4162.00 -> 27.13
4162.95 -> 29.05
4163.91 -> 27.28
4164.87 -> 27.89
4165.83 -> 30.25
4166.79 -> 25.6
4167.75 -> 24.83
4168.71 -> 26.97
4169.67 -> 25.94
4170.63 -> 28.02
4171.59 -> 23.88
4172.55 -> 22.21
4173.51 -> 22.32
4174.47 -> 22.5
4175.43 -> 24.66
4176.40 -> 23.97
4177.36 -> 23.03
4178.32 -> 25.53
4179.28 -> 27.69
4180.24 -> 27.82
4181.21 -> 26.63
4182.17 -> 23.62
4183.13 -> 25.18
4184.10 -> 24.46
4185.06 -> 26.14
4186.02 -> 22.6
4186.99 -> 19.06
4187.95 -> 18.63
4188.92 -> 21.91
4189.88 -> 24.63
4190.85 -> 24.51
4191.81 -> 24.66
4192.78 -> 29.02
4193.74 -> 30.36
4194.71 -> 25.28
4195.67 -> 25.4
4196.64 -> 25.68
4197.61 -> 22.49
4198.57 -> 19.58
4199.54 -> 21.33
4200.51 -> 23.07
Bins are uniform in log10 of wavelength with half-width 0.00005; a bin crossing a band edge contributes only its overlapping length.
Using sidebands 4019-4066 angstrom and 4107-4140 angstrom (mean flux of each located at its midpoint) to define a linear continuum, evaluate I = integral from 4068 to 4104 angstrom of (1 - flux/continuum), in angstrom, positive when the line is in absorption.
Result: 0.69 angstrom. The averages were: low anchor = 23.7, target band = 24.2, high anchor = 25.6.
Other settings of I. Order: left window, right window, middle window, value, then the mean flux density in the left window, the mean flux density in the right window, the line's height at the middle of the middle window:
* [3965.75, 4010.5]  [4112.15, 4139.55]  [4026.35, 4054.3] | -2.4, 19.5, 25.6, 21.8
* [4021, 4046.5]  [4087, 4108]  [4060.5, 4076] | 1.8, 23.7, 25.4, 24.6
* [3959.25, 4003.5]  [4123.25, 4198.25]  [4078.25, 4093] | -2.8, 17.8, 24.8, 21.9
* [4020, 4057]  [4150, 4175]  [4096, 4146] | 0.3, 24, 25.3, 24.8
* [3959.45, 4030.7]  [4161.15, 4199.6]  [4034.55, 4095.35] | -4.9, 20.5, 25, 22.2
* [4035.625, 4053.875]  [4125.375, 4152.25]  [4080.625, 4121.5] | -2.1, 24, 24.4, 24.2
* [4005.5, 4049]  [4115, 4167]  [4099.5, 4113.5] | 0.3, 23.9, 25.2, 24.8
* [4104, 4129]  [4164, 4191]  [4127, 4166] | 1.0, 26.1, 24.7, 25.4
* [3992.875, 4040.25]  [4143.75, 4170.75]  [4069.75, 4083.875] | 1.3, 24.6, 25.4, 24.9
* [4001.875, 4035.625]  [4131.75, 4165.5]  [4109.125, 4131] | -1.5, 24.3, 24.6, 24.5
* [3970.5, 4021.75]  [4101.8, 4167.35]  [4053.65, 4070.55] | 0.5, 22.1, 25.2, 23.5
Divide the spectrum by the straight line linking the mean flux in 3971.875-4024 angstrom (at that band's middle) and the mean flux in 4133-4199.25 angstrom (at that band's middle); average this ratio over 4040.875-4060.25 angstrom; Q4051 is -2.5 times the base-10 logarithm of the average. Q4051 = 0.01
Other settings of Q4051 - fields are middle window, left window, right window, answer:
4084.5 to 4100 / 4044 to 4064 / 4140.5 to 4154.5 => -0.14 mag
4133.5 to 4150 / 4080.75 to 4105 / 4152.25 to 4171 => 0.05 mag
